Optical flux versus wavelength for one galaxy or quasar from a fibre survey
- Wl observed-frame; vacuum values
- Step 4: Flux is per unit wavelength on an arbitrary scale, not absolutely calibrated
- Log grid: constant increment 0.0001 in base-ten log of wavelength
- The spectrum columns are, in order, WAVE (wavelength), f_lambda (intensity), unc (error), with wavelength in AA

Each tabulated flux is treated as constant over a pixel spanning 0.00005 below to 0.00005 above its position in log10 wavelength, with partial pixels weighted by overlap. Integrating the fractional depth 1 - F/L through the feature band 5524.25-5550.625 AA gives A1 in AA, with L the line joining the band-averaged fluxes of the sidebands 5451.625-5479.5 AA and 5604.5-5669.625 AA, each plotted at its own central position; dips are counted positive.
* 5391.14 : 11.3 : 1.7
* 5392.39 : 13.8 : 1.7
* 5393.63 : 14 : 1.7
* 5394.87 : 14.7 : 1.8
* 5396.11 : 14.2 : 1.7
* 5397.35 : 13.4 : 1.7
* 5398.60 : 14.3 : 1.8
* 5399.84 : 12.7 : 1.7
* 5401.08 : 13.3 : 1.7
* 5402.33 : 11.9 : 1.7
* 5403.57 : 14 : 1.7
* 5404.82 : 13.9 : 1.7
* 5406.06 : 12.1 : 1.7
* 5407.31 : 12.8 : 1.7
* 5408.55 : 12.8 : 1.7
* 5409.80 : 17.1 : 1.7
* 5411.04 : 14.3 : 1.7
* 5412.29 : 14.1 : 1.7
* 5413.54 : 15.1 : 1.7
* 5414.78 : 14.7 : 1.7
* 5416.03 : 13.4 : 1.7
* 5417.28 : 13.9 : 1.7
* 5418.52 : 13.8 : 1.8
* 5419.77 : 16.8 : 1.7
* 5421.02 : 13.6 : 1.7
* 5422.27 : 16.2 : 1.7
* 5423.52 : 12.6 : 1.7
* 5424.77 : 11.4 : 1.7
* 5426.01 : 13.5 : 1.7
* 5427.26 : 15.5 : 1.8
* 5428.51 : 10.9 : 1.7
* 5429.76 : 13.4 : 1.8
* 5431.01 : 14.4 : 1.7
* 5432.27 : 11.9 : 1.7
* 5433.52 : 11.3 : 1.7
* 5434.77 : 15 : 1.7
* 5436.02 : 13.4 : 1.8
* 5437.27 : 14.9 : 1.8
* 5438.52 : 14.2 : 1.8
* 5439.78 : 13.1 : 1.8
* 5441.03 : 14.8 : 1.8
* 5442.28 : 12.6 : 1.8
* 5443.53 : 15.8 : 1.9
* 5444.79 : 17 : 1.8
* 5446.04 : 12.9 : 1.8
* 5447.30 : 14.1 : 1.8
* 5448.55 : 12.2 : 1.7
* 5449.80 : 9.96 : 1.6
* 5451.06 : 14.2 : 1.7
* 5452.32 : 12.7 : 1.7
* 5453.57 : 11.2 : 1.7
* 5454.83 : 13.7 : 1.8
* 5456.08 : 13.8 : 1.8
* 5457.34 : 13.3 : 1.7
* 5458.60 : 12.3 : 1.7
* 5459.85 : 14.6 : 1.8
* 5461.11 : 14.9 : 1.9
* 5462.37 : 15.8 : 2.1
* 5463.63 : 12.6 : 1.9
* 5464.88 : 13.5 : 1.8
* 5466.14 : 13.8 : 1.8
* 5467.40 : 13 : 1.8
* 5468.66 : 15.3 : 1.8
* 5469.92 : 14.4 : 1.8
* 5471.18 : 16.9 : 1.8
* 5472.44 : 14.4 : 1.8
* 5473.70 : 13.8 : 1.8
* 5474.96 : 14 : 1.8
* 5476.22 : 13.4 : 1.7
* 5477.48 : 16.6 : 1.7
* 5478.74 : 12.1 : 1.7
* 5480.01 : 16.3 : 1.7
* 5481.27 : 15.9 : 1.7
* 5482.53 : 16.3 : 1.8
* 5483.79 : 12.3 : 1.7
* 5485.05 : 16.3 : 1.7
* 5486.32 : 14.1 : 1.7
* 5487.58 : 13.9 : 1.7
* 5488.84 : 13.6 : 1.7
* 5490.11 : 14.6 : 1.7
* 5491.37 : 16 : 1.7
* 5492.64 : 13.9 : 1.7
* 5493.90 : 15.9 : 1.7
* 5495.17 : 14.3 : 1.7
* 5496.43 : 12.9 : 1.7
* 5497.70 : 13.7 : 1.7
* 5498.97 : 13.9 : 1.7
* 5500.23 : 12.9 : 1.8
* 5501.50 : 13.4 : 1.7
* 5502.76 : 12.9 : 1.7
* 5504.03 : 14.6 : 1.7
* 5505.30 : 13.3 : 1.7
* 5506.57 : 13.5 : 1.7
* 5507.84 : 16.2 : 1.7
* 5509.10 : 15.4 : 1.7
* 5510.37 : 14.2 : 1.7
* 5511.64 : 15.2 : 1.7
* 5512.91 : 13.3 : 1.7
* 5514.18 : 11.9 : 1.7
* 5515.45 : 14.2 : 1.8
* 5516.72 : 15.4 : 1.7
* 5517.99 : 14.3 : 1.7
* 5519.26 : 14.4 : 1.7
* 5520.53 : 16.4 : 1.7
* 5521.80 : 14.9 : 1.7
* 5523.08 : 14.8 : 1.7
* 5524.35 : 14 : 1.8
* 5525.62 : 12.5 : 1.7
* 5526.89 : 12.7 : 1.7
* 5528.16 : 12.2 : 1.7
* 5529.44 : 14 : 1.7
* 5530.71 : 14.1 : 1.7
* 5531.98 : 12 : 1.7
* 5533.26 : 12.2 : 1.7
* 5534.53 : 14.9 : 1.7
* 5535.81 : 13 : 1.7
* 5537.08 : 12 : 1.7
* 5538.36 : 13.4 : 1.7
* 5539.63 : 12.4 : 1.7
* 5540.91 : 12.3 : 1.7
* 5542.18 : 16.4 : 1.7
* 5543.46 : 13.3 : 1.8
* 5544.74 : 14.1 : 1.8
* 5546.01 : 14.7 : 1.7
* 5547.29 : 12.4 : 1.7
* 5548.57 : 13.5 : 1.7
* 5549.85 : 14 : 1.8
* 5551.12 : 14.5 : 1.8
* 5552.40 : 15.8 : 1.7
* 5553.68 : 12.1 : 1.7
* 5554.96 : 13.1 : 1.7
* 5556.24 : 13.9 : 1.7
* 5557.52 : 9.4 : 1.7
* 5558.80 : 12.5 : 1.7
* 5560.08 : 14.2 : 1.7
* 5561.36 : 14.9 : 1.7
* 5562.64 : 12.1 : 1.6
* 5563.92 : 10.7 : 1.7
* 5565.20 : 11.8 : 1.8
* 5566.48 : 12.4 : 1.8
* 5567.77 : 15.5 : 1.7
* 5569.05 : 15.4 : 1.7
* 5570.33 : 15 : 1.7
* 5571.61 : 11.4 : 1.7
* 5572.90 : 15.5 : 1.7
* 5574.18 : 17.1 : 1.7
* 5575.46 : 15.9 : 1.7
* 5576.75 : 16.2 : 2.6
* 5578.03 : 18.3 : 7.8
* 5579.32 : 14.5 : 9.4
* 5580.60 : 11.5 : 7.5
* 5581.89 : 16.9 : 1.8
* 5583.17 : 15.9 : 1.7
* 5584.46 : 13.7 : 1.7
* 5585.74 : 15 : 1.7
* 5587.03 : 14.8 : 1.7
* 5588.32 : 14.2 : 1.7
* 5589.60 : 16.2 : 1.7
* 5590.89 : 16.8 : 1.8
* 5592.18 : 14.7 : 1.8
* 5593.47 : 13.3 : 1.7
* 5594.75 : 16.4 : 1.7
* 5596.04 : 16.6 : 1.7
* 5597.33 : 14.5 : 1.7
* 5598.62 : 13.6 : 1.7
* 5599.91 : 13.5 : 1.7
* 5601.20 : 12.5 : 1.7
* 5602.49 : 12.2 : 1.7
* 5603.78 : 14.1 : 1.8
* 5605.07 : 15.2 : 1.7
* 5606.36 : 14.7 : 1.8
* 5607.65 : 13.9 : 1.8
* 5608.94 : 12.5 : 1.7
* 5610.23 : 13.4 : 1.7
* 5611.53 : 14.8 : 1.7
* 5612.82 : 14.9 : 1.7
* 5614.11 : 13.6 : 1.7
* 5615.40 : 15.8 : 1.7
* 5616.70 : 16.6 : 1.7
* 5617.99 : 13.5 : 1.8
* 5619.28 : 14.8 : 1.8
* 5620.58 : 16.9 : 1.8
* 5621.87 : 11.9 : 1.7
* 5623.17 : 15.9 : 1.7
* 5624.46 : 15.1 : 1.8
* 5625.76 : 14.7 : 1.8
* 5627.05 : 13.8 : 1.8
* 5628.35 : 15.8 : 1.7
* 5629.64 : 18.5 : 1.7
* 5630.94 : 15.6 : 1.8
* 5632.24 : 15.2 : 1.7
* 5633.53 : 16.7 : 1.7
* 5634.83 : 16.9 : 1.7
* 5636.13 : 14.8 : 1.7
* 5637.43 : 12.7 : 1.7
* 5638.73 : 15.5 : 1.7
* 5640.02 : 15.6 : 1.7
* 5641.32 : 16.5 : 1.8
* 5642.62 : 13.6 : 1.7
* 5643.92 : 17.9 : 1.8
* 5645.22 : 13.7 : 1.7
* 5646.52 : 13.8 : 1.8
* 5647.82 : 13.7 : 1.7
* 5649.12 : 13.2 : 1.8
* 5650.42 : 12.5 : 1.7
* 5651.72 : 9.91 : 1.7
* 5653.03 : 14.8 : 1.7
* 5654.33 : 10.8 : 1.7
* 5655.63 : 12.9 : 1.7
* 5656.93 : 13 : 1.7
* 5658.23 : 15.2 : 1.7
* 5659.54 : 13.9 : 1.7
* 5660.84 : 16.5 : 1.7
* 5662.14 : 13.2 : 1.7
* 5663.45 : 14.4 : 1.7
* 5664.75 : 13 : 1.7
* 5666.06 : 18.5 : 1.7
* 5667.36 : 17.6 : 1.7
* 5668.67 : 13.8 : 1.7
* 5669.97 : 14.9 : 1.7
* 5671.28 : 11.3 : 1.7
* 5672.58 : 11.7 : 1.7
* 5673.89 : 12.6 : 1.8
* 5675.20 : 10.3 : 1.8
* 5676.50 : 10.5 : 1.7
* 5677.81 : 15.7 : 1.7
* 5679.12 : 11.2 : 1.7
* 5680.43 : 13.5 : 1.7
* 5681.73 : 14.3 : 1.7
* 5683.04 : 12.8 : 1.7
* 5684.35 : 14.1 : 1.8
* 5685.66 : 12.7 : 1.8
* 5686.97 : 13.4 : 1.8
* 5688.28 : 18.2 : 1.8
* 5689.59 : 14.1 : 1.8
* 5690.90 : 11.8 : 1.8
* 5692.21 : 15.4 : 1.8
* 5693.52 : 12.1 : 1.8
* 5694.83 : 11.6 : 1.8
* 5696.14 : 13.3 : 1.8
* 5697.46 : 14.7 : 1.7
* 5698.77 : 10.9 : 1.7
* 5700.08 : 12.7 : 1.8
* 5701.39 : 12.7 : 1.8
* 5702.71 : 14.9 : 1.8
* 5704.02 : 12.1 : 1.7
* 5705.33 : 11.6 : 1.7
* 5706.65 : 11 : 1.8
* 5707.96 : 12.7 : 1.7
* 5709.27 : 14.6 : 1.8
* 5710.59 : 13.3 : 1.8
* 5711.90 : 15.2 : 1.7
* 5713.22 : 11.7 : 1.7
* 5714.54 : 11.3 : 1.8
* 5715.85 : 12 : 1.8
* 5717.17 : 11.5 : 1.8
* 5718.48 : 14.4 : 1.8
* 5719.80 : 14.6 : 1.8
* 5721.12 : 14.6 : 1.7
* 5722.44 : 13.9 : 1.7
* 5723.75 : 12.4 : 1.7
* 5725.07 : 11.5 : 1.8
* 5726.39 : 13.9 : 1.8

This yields 1.7 AA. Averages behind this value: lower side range 13.9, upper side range 14.6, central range 13.3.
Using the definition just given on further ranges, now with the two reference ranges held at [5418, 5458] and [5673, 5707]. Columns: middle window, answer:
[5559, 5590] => -2.90 AA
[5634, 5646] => -1.95 AA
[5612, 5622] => -1.31 AA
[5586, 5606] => -2.06 AA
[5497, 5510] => -0.54 AA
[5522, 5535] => -0.01 AA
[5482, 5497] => -1.17 AA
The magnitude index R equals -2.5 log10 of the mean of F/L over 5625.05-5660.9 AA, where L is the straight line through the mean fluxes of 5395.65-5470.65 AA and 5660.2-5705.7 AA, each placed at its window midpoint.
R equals -0.08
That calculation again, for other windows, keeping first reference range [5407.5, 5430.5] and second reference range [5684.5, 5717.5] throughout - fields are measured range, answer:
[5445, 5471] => 0.03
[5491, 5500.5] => -0.03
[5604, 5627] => -0.10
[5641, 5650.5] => -0.09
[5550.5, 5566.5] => 0.05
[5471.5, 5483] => -0.07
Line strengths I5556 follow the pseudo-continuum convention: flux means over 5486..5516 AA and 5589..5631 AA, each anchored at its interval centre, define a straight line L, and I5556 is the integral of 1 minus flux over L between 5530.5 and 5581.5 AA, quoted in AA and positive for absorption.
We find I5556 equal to 2.4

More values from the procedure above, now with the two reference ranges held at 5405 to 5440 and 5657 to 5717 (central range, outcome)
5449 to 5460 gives 0.8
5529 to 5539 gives 0.3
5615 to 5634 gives -2.7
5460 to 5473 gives -0.7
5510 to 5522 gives -0.7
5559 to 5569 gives 0.3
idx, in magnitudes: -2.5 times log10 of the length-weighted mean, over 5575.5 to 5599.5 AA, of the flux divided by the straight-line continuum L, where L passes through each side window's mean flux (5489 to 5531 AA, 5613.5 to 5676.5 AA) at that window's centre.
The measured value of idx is -0.07 mag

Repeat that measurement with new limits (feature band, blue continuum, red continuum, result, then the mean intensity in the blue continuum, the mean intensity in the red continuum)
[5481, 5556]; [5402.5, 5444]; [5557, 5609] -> 0.01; 13.8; 14.3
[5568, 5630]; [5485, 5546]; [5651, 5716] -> -0.09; 13.9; 13.3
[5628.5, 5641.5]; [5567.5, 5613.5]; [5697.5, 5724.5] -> -0.12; 14.7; 12.9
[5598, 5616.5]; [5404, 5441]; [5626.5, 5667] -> 0.04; 13.8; 14.6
